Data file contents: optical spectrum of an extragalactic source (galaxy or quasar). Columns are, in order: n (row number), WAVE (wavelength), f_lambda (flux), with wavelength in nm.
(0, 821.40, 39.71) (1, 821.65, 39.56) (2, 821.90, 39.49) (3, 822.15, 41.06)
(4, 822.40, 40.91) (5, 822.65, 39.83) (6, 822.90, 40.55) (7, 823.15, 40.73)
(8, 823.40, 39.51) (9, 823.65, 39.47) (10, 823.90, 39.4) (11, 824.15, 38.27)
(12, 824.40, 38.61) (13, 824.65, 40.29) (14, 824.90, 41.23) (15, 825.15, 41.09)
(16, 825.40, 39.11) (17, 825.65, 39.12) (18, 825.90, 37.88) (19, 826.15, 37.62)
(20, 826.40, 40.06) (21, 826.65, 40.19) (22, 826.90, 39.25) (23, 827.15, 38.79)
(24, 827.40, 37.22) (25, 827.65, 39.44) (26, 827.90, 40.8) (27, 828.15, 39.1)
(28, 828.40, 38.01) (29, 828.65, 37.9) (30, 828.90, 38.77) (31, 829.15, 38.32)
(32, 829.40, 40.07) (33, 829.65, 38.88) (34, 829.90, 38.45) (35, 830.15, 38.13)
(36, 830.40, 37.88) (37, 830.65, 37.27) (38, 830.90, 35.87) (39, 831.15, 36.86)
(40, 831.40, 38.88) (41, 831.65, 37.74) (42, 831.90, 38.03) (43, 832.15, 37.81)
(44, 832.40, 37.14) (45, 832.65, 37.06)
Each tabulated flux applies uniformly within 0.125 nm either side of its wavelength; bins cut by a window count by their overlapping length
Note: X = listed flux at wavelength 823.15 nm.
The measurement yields 40.73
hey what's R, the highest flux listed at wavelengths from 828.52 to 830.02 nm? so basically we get 40.07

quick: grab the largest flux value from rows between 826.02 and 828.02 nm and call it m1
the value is 40.8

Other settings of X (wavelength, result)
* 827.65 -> 39.44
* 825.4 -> 39.11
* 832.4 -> 37.14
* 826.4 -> 40.06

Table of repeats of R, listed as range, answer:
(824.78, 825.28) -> 41.23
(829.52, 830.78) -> 38.88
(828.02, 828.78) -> 39.1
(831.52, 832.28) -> 38.03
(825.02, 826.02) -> 41.09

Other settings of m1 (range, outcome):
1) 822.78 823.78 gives 40.73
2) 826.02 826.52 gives 40.06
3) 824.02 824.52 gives 38.61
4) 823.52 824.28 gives 39.47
